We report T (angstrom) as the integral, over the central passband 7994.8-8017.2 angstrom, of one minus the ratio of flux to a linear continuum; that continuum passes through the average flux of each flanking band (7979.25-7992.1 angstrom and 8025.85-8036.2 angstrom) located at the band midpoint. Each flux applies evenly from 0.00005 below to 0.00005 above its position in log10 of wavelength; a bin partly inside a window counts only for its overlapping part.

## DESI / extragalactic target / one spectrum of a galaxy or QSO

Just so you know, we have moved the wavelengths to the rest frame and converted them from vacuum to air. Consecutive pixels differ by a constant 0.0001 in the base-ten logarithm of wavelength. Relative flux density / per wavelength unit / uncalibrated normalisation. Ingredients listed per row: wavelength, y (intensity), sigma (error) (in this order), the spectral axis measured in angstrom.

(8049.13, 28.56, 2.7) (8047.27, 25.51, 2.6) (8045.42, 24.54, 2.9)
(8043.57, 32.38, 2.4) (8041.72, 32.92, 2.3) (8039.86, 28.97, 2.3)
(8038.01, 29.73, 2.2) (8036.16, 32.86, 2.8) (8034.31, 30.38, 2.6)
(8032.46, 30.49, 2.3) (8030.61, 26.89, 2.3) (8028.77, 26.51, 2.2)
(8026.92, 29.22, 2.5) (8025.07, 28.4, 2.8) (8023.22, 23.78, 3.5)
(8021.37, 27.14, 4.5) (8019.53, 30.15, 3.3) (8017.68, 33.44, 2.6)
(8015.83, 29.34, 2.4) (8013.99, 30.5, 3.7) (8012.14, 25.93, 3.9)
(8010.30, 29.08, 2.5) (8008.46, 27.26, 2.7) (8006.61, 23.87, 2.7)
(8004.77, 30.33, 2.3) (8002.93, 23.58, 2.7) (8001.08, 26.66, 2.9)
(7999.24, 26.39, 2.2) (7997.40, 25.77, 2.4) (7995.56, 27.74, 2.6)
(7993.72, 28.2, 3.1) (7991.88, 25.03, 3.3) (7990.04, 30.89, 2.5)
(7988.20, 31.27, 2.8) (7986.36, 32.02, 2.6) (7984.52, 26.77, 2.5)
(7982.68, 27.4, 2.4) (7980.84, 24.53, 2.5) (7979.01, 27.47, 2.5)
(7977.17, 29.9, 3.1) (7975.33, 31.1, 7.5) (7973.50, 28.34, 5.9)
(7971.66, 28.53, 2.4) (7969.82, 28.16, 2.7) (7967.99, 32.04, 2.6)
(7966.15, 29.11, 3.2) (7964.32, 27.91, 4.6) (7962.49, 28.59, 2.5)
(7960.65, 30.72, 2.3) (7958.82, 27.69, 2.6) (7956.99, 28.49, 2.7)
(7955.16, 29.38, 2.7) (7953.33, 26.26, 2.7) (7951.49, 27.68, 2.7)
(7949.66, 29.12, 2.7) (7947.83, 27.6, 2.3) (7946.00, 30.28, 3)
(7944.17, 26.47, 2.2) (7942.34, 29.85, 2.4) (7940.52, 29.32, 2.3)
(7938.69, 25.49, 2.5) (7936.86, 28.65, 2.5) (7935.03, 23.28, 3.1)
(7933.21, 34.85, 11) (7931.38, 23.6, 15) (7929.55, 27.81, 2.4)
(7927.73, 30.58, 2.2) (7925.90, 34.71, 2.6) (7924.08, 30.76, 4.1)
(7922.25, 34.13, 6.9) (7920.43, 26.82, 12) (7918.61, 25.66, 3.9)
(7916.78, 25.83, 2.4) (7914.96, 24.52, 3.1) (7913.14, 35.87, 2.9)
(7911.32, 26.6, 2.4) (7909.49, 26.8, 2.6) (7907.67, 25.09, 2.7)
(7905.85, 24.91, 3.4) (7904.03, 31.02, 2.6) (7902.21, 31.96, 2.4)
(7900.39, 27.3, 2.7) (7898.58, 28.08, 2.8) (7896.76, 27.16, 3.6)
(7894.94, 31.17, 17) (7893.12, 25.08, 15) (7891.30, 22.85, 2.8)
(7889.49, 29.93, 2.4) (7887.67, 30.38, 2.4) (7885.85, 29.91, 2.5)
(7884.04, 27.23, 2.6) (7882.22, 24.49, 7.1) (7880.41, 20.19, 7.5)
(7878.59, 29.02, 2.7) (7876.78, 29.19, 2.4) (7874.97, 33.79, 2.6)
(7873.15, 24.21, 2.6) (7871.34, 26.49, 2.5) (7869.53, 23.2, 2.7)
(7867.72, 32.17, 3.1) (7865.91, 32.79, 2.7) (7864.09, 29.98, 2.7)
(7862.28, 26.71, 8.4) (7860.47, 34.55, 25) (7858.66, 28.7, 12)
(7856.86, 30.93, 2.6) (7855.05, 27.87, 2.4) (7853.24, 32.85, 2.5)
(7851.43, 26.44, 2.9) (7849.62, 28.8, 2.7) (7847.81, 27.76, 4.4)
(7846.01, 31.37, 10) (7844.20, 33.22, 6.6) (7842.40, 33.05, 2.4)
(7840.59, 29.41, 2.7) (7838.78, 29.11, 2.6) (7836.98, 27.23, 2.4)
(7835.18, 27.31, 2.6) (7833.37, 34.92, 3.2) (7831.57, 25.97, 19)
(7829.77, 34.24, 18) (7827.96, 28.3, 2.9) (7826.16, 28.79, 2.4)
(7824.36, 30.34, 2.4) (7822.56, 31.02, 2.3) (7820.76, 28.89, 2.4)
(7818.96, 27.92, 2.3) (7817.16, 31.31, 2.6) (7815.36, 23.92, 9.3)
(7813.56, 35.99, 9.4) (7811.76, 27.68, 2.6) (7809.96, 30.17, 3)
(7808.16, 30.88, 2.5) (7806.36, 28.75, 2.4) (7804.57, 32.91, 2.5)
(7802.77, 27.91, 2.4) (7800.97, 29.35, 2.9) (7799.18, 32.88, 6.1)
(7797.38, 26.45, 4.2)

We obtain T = 1.1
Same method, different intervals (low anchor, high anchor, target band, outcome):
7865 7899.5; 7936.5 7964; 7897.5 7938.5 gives -0.7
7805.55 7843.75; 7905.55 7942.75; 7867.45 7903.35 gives 1.6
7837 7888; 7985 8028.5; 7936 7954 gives 0.2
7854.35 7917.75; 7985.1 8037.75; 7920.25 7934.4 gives -1.1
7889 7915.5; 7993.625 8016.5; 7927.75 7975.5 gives -1.5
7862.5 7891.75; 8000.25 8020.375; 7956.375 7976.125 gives -0.7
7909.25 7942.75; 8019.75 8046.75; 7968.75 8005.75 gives 1.0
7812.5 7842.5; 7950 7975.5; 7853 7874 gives 0.3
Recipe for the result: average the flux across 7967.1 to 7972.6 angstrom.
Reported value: 29.5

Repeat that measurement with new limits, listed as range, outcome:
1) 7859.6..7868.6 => 31.2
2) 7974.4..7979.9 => 29.5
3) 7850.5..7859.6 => 29.4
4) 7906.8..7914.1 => 28.6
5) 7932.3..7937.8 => 28.9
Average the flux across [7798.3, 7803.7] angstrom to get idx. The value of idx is 30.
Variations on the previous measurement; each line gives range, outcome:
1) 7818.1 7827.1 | 29.4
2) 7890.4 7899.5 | 26.9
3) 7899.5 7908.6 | 28.1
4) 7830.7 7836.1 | 29.4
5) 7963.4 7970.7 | 29.3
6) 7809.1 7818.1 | 29.8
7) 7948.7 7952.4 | 28.4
